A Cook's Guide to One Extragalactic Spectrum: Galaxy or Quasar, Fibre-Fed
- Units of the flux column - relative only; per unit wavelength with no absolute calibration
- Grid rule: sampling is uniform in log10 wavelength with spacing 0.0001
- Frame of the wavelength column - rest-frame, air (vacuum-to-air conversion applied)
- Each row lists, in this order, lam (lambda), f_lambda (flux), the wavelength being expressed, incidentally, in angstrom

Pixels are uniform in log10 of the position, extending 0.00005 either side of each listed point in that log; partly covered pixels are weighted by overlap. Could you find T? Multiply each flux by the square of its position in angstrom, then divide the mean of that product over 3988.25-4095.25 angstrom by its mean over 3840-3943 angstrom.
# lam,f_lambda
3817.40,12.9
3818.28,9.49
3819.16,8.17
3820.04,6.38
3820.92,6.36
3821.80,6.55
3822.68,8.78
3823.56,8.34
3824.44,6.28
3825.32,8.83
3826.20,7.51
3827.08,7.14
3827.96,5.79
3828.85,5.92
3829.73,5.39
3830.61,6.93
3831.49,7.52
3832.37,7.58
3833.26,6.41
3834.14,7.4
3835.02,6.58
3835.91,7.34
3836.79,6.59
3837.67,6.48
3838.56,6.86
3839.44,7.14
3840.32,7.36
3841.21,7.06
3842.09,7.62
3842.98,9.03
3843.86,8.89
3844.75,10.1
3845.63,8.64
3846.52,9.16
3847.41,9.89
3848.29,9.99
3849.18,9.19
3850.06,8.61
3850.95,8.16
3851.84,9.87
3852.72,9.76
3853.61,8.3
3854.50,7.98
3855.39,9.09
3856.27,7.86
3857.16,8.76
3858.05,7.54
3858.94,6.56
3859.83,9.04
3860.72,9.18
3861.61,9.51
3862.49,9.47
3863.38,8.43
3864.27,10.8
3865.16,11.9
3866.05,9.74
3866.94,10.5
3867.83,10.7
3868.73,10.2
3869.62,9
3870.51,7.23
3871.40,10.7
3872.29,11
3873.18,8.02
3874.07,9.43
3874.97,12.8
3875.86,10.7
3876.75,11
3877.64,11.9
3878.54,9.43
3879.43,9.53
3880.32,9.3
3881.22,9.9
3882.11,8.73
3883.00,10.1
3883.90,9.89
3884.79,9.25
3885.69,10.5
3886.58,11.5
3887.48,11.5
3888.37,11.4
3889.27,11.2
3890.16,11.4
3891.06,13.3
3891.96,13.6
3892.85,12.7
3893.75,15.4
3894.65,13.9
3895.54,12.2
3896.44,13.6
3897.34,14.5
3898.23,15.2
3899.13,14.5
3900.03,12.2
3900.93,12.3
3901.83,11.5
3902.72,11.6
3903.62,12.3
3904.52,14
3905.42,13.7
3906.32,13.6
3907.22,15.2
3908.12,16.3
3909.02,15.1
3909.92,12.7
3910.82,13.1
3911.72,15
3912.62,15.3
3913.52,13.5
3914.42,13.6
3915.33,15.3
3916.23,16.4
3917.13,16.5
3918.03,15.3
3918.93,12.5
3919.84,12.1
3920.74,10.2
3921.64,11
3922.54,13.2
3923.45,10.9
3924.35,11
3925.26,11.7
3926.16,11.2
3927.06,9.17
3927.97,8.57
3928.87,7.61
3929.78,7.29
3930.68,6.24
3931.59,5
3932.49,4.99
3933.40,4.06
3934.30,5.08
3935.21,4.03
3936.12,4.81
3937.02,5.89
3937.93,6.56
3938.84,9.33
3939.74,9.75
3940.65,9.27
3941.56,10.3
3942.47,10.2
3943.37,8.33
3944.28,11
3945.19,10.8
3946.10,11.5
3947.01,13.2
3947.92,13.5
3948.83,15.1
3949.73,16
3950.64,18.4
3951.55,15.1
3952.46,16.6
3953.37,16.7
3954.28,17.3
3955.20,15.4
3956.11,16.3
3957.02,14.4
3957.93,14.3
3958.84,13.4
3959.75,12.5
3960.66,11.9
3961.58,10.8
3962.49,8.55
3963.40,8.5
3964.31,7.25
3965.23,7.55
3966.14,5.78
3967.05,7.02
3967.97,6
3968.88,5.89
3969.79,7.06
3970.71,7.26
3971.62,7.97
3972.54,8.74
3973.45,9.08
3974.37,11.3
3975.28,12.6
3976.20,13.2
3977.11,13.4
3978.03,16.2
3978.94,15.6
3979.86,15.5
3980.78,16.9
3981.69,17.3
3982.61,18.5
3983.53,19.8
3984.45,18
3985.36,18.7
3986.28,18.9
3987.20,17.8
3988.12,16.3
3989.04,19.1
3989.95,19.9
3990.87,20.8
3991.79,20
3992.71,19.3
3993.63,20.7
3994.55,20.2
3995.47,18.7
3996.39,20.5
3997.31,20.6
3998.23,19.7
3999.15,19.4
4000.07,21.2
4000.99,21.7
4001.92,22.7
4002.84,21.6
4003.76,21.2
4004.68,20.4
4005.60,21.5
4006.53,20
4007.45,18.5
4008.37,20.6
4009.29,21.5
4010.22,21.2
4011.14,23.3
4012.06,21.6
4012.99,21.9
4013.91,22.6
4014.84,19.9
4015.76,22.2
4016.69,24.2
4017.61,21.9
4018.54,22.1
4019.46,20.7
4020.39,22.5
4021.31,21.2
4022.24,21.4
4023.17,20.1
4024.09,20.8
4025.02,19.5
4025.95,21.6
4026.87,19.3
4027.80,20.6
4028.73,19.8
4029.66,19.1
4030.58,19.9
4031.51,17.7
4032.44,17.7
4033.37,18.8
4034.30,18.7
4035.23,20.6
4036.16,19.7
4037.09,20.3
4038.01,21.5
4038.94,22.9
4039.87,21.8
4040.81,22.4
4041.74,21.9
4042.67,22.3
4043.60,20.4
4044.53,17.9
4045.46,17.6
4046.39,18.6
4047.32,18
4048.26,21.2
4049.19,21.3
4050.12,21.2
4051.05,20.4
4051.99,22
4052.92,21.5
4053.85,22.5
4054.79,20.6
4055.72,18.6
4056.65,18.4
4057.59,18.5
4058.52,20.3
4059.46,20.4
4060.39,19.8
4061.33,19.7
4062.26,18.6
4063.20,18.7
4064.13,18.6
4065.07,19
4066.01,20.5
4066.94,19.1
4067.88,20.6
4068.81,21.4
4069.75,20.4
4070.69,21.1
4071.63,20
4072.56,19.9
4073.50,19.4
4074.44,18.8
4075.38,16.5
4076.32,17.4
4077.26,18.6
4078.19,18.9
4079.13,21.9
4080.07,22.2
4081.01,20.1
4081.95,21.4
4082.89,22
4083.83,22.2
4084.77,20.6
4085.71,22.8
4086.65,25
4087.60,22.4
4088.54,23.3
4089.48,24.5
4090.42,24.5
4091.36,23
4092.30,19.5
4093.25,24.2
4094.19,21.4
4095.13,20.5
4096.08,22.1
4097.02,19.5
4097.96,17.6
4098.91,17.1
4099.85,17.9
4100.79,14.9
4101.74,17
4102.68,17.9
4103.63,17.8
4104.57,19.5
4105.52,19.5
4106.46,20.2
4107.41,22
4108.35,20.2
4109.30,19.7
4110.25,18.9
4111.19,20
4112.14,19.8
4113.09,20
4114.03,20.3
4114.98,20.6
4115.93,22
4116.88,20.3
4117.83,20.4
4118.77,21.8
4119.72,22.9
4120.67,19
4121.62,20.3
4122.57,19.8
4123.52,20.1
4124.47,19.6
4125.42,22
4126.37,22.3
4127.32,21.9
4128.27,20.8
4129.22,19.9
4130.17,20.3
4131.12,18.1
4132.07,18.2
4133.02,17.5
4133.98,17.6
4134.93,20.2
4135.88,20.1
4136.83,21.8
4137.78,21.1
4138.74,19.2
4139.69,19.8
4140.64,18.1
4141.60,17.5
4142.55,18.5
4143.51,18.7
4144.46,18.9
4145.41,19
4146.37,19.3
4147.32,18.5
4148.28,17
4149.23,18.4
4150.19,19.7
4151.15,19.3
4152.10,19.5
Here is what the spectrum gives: 2.1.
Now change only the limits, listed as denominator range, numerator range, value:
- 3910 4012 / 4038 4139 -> 1.56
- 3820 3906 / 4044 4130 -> 2.35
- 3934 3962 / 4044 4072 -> 1.76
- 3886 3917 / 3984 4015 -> 1.58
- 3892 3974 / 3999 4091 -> 1.91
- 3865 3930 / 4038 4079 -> 1.82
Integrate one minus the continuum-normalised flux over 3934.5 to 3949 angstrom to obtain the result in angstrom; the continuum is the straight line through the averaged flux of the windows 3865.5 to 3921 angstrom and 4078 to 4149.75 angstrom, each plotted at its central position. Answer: 4.7 angstrom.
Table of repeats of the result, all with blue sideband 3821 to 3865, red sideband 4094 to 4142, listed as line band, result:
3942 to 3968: 1.0 angstrom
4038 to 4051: -3.1 angstrom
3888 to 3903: -4.0 angstrom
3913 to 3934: 1.2 angstrom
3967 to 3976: 3.4 angstrom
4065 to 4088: -3.2 angstrom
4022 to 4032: -2.6 angstrom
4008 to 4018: -4.3 angstrom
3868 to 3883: -0.8 angstrom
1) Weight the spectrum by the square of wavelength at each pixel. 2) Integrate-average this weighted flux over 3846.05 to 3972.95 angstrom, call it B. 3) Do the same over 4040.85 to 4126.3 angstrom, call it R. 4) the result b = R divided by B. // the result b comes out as 2.0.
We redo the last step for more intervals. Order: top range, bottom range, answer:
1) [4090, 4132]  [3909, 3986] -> 1.87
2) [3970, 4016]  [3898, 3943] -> 1.71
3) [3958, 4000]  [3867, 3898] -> 1.37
